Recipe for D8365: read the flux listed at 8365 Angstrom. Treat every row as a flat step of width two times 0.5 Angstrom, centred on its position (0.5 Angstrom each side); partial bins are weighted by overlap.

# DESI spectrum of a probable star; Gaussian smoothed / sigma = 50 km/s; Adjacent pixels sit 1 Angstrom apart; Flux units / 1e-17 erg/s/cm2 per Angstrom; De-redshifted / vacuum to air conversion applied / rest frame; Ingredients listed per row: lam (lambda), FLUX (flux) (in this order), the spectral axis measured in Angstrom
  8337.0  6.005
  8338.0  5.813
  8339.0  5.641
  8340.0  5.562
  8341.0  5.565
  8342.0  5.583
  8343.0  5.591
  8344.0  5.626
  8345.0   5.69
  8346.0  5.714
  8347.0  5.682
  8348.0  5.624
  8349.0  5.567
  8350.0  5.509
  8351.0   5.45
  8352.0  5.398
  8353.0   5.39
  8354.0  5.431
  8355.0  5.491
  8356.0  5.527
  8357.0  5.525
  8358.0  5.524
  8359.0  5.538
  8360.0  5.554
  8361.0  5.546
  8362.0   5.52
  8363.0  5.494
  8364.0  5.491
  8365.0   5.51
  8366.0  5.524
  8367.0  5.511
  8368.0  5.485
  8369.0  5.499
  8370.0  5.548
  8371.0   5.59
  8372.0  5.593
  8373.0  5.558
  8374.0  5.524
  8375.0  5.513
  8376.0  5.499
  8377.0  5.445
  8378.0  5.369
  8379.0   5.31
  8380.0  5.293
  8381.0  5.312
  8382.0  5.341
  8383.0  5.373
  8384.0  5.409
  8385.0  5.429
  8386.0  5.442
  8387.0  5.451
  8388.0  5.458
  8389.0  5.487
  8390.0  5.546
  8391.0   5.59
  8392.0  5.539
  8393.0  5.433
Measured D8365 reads 5.51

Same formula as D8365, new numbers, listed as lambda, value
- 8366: 5.524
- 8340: 5.562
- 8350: 5.509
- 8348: 5.624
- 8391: 5.59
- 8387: 5.451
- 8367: 5.511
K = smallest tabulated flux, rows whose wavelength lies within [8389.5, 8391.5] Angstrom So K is 5.546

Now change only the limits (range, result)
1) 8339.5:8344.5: 5.562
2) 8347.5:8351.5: 5.45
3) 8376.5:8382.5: 5.293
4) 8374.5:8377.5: 5.445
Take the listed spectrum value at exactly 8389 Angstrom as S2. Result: 5.487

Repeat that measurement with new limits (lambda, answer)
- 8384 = 5.409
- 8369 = 5.499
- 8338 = 5.813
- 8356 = 5.527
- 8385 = 5.429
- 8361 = 5.546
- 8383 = 5.373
